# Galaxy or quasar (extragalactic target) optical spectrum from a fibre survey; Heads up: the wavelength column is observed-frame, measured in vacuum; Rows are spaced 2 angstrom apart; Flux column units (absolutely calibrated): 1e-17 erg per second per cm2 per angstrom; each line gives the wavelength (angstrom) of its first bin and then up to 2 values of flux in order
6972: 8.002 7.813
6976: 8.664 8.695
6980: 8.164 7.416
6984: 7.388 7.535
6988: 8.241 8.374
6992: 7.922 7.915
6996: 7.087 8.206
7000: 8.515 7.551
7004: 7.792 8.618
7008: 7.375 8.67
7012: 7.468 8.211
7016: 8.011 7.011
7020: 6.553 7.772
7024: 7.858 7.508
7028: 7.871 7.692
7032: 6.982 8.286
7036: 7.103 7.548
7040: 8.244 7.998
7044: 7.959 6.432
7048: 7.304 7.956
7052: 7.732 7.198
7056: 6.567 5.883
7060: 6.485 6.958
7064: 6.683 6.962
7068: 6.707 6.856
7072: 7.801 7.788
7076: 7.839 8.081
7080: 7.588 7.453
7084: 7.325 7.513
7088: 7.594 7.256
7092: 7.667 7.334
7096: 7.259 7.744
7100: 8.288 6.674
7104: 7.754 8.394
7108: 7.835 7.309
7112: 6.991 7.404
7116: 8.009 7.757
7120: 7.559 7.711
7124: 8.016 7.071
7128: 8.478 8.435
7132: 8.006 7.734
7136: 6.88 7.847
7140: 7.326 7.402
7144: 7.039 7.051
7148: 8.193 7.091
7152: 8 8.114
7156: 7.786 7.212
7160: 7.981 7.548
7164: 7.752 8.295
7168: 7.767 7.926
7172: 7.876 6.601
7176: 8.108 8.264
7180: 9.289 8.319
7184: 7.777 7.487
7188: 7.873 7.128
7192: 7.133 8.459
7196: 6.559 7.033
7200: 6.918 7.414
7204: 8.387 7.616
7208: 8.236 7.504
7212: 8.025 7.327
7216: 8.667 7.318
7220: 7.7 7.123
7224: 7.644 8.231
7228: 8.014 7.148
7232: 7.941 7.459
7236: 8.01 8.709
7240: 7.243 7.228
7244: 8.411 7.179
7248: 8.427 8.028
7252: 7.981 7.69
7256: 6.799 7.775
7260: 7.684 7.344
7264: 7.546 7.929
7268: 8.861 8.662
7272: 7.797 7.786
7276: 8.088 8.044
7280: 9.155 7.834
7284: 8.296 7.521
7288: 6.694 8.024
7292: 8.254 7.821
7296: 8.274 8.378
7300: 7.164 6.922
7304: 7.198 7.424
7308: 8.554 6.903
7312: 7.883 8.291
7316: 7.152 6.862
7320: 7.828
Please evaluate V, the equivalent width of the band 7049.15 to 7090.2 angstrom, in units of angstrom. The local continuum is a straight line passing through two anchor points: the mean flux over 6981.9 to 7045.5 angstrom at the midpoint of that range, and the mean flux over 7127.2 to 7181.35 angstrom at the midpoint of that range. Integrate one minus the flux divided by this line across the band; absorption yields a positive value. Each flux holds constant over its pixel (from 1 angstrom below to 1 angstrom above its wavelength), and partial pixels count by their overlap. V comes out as 2.8 angstrom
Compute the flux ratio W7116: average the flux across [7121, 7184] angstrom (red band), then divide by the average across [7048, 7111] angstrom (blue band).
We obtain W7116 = 1.06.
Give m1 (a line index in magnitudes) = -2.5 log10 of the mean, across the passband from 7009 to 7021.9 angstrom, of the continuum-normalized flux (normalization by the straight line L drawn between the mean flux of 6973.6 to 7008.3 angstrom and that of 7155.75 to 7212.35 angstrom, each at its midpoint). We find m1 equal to 0.04 mag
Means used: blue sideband 7.97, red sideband 7.73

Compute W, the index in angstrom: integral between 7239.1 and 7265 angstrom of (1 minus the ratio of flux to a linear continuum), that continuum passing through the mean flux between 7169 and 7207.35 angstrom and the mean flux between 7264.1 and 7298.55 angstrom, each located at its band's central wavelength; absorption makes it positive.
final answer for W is 1.00 angstrom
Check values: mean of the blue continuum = 7.7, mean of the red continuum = 8.07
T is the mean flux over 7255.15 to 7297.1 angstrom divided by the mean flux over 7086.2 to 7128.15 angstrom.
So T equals 1.04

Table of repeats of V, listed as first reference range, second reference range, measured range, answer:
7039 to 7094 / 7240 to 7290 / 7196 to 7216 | 0.2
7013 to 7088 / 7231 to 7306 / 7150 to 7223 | -0.5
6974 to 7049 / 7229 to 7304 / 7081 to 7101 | 0.7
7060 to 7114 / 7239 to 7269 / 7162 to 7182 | -1.0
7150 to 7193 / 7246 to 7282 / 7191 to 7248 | 1.5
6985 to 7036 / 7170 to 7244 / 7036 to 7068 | 2.5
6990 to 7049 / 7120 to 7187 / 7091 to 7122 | 0.6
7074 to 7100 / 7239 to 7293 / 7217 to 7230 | 0.3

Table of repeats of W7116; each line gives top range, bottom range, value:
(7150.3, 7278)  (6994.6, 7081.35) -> 1.04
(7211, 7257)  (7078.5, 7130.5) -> 1.02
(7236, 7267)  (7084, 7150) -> 1.02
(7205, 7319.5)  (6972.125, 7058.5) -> 1.01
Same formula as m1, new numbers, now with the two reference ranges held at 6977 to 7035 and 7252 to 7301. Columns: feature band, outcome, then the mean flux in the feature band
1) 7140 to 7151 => 0.07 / 7.35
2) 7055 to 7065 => 0.20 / 6.52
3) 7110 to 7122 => 0.04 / 7.54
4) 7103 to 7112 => 0.02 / 7.73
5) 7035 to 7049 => 0.04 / 7.51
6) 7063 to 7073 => 0.12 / 7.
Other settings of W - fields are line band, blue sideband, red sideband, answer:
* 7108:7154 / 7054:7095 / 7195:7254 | -1.37 angstrom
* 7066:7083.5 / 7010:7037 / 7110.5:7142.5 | 0.36 angstrom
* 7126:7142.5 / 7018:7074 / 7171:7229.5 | -0.42 angstrom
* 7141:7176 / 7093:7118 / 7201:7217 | 0.49 angstrom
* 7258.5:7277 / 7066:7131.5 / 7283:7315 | -0.61 angstrom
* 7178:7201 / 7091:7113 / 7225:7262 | 0.08 angstrom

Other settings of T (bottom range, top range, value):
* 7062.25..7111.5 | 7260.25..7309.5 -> 1.05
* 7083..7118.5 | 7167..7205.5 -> 1.02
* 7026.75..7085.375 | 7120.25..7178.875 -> 1.05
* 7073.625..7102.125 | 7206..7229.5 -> 1.03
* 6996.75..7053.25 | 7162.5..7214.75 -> 1.00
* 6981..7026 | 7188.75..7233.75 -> 0.98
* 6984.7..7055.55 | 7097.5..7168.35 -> 0.99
